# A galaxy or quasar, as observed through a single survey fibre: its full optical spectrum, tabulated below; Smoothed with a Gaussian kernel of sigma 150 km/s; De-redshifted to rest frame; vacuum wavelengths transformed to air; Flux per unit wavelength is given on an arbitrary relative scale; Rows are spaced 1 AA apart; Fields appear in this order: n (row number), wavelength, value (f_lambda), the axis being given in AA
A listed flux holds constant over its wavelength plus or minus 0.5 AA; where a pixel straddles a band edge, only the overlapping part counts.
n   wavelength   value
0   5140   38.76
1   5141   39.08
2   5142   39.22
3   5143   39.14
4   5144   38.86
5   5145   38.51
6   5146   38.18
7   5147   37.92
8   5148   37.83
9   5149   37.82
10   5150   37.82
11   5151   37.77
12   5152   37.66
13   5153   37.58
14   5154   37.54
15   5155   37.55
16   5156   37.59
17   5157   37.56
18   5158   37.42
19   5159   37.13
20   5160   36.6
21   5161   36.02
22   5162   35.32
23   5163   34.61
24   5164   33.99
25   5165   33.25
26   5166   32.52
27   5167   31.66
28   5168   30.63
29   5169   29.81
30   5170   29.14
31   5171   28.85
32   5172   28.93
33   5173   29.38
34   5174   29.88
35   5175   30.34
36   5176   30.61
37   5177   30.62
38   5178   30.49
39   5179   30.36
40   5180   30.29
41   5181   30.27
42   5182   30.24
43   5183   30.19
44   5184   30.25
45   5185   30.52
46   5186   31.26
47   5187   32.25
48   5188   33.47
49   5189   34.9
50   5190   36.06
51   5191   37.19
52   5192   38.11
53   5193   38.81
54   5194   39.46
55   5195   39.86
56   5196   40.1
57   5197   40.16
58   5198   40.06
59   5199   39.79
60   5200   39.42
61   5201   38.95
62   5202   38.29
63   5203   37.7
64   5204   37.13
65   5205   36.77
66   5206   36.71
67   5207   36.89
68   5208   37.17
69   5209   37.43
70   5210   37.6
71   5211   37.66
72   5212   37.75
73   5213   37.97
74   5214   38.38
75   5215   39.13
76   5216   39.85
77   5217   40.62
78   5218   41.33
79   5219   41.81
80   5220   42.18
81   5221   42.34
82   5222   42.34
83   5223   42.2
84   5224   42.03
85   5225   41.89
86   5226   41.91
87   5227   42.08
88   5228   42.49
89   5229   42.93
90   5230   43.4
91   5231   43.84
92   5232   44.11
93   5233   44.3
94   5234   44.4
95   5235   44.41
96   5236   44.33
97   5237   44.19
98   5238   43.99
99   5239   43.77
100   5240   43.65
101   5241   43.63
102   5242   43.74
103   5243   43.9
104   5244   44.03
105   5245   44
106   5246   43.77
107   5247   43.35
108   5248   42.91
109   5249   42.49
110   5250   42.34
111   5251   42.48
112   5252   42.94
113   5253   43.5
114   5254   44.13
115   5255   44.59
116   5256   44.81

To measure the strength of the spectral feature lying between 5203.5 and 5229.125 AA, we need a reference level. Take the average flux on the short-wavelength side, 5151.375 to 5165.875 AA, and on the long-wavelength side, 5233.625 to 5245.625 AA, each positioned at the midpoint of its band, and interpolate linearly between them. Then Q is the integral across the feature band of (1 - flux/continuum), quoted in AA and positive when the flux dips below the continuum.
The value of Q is 1.2 AA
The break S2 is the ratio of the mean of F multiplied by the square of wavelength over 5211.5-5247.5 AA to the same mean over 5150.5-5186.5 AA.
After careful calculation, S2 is 1.3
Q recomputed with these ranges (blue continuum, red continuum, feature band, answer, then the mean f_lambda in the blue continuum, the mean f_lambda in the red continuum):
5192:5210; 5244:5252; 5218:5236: -0.8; 38.5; 43.1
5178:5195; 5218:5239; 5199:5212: 0.0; 33.5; 43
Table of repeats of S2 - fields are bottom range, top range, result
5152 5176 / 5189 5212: 1.15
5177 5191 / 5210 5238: 1.34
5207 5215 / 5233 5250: 1.17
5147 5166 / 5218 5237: 1.20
